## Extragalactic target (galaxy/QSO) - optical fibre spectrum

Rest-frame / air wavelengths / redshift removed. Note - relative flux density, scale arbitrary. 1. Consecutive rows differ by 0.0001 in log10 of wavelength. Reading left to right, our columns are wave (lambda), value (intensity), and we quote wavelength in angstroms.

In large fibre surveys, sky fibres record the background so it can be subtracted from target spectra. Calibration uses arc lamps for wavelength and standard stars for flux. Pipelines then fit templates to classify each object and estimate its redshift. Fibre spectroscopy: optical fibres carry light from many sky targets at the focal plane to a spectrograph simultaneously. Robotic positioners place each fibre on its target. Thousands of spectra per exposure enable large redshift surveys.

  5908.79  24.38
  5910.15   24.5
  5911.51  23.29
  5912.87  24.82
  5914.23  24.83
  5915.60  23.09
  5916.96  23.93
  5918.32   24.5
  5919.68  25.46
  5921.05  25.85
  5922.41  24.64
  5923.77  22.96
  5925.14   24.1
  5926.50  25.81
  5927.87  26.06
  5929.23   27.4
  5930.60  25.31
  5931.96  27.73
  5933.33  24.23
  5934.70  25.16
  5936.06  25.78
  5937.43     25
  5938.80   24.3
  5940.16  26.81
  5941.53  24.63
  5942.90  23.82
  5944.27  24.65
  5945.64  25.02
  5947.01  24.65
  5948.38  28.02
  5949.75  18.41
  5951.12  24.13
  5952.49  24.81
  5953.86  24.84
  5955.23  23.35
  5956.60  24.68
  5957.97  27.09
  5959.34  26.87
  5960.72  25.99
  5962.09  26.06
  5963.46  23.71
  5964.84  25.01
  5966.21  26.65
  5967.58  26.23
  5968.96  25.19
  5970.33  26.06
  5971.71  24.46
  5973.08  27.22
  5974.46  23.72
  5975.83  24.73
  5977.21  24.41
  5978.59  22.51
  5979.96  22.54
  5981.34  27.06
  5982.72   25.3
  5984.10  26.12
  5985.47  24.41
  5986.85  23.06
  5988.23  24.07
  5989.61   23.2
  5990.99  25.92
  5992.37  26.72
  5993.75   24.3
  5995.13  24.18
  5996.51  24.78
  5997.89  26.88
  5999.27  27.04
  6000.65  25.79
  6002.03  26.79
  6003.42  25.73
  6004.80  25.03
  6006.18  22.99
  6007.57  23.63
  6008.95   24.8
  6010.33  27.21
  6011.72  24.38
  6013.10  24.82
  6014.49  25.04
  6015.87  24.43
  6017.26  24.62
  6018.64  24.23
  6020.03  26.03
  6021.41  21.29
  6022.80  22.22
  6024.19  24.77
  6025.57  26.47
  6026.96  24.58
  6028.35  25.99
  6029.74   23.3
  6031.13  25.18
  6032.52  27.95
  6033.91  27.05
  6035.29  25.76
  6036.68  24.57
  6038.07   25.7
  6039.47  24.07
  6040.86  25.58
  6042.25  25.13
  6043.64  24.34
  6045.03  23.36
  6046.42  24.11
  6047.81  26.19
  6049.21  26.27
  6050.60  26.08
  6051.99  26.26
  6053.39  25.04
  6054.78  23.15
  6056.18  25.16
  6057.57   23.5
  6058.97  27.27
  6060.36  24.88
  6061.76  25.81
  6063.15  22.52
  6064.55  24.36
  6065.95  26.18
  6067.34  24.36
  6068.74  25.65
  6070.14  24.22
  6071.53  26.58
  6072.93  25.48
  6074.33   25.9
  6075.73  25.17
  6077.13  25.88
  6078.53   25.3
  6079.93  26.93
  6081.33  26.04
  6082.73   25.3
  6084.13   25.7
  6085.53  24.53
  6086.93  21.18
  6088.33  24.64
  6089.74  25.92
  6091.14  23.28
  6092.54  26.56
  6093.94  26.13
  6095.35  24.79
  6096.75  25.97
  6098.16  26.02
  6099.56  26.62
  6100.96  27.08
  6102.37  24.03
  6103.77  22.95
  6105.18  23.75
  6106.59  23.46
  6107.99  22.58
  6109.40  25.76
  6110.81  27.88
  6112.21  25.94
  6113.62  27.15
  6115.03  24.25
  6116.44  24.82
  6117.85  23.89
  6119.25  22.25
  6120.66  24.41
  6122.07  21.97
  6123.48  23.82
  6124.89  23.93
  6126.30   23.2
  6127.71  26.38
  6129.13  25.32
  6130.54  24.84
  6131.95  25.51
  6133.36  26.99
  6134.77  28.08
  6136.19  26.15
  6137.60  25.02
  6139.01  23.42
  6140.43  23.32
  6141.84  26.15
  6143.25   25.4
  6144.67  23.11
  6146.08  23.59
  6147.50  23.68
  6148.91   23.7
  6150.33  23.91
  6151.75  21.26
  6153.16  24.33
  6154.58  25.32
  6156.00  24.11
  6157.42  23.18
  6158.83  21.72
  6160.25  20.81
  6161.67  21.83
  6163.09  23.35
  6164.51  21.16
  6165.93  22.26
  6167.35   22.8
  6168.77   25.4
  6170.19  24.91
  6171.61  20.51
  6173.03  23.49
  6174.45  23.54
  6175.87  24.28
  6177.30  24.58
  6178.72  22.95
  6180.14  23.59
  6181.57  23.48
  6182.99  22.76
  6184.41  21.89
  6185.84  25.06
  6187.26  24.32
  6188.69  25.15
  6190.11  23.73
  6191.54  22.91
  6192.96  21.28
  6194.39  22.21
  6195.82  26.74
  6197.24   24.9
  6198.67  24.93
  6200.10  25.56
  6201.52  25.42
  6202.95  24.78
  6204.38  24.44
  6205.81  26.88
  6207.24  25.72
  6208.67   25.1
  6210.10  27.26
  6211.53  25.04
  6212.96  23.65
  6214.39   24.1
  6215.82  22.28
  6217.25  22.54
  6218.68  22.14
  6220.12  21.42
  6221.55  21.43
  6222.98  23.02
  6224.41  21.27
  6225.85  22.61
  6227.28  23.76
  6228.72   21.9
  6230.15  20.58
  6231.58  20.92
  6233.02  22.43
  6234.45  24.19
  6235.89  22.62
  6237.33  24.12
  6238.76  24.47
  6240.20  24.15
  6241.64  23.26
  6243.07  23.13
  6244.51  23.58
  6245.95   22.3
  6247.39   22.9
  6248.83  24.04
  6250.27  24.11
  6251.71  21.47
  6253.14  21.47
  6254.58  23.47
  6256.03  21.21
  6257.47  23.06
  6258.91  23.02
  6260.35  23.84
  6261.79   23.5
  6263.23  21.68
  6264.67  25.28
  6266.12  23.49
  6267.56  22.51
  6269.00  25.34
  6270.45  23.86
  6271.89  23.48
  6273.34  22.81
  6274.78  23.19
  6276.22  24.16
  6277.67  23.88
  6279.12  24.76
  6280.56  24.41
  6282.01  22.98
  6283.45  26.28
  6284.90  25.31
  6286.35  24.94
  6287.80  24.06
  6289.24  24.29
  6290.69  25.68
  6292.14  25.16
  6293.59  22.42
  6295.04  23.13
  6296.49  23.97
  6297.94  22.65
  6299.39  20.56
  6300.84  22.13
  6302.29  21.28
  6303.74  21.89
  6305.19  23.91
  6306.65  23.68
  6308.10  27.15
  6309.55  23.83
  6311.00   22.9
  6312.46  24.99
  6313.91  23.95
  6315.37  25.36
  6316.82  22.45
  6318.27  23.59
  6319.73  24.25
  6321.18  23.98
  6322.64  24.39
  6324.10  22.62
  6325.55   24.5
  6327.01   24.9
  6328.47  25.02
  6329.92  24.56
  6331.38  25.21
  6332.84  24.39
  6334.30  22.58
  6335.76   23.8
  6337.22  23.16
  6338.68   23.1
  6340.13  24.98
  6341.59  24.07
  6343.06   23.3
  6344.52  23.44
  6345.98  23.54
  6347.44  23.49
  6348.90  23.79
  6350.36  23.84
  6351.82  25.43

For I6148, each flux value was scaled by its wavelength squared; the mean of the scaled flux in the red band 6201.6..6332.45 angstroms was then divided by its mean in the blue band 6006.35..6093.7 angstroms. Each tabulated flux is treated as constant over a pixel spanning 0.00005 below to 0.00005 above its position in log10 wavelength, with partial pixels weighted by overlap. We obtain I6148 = 1.0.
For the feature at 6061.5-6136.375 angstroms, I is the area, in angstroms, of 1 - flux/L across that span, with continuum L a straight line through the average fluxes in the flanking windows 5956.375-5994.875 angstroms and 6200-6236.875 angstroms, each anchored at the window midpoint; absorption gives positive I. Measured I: -2.4 angstroms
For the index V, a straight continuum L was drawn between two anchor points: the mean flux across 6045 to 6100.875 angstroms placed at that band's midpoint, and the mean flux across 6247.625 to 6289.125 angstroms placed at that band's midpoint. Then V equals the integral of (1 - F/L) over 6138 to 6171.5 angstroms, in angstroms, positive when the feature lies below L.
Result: 1.6 angstroms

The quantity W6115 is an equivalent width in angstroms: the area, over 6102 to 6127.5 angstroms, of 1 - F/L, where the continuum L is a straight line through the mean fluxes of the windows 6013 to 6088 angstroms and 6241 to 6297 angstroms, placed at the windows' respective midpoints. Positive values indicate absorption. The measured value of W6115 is 0.4 angstroms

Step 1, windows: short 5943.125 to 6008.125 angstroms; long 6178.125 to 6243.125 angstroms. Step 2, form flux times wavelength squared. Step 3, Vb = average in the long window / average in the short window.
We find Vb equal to 1.0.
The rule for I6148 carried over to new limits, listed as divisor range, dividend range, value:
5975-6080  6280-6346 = 1.05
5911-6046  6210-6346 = 1.04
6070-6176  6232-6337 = 1.02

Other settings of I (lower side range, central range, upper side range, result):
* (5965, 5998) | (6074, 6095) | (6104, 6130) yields -0.54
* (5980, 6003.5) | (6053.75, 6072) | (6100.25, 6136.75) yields 0.12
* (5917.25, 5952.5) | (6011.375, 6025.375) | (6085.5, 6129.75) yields 0.32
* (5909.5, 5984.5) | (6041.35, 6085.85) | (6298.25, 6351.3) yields -1.14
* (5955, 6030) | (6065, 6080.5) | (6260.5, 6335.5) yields -0.55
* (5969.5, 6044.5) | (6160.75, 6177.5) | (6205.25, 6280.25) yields 0.51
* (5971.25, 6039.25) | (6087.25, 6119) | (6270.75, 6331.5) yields -0.59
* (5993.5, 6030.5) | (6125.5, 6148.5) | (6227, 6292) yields -0.78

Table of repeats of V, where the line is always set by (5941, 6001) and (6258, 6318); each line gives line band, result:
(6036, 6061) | -0.4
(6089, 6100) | -0.5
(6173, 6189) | 0.3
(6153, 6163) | 0.5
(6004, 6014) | 0.0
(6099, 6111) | -0.1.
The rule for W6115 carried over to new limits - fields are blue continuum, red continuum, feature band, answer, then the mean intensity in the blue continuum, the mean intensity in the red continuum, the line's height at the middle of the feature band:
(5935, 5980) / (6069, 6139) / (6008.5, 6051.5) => 0.0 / 24.9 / 25.1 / 25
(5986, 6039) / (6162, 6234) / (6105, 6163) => -0.6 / 25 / 23.5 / 24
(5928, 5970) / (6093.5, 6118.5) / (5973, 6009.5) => 0.4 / 25.2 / 25.2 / 25.2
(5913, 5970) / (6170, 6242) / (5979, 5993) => 0.0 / 25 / 23.6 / 24.8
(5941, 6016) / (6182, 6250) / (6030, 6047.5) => -0.4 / 25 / 23.6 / 24.6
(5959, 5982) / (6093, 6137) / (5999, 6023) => 0.3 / 25.2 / 25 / 25.1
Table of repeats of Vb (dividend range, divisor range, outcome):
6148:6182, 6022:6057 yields 0.96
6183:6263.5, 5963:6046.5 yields 1.01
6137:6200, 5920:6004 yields 1.00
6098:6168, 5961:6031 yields 1.02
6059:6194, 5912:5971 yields 1.03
